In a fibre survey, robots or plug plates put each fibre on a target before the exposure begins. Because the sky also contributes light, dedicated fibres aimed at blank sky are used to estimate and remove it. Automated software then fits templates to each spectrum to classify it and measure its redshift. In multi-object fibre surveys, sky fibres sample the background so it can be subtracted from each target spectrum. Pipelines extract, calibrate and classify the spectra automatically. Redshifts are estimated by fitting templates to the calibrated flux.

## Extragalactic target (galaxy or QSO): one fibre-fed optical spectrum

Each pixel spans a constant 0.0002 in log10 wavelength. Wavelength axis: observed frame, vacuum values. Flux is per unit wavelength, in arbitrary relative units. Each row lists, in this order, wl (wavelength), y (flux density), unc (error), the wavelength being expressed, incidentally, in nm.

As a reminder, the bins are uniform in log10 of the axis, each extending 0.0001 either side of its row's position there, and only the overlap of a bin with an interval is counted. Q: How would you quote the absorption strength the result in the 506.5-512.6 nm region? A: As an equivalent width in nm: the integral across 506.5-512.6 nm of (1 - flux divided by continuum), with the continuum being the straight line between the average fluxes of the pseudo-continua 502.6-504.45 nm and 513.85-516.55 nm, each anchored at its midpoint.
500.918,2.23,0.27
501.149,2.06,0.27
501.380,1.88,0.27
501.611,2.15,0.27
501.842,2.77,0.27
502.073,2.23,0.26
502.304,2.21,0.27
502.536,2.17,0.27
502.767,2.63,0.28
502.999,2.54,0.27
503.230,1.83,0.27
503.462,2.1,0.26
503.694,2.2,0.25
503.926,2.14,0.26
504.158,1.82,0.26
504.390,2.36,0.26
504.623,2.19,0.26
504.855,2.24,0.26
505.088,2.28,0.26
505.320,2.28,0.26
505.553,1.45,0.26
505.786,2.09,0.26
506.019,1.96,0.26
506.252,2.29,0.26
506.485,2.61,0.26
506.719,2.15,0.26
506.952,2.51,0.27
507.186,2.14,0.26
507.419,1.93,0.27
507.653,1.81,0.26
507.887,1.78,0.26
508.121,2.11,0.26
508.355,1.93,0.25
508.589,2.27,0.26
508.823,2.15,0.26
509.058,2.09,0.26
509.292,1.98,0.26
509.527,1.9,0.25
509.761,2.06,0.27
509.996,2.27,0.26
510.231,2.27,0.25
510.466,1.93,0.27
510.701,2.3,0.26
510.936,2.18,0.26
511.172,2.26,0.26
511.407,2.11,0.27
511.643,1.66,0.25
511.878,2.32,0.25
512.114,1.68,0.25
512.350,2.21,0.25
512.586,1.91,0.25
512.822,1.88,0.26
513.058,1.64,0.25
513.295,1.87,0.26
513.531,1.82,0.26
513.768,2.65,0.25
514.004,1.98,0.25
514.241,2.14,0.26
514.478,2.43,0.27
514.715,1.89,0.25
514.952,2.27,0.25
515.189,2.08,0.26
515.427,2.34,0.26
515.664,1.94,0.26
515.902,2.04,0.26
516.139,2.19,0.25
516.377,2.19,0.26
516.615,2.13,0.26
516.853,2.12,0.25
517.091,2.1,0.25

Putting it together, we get 0.24 nm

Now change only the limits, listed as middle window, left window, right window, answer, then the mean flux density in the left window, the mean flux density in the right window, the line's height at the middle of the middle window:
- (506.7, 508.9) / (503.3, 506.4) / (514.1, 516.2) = 0.047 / 2.11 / 2.14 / 2.12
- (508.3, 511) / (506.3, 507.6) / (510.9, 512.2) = 0.009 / 2.25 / 2.03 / 2.12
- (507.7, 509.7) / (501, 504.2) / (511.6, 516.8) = 0.104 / 2.2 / 2.06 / 2.13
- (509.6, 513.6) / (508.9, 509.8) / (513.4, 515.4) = 0.102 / 2.01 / 2.16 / 2.08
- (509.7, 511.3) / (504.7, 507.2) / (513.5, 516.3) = -0.011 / 2.18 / 2.16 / 2.17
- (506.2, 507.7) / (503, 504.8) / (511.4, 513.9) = -0.107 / 2.13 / 1.97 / 2.07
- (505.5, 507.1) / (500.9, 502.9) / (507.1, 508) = -0.158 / 2.26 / 1.91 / 1.99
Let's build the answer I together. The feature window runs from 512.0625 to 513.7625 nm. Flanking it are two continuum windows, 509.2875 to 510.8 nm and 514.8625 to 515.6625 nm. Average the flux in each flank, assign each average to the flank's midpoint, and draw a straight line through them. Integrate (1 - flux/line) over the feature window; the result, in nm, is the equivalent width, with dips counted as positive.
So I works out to 0.18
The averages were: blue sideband 2.11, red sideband 2.19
